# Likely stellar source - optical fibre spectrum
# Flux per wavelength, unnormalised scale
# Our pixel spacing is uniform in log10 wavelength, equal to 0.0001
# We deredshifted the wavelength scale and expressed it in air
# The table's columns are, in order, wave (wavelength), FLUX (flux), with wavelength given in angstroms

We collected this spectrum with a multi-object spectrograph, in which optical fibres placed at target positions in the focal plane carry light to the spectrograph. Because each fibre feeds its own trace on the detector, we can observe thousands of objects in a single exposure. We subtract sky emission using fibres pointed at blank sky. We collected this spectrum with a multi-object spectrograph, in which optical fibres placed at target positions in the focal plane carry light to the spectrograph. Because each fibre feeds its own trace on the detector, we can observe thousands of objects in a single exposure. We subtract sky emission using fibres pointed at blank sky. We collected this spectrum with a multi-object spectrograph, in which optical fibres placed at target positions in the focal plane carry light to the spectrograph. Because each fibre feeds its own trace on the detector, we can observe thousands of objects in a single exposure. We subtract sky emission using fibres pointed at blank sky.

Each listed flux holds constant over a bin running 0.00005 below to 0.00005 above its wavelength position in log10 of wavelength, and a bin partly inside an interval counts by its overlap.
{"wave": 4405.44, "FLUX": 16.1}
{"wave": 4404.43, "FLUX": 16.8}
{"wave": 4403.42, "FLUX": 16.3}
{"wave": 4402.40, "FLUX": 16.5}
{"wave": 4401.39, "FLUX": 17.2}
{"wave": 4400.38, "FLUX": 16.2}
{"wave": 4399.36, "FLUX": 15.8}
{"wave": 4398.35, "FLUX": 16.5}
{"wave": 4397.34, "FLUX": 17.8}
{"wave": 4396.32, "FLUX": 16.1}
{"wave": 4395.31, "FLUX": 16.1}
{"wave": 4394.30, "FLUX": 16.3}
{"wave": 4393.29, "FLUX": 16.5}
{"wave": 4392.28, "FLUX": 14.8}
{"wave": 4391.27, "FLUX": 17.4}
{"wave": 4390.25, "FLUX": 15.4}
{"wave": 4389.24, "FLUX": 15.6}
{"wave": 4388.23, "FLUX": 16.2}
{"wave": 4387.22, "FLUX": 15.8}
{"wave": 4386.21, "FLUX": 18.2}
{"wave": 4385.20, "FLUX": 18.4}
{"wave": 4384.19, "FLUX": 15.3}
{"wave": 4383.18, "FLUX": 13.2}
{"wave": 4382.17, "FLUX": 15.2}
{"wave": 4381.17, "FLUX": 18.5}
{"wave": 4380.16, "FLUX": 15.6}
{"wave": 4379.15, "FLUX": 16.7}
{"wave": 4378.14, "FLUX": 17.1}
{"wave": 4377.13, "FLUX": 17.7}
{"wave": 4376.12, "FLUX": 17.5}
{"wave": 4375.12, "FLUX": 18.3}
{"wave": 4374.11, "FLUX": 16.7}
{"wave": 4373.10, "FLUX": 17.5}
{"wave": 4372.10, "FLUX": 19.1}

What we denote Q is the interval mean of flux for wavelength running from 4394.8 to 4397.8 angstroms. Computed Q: 16.6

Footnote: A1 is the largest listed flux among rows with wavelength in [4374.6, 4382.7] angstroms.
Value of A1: 18.5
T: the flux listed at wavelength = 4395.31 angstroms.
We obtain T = 16.1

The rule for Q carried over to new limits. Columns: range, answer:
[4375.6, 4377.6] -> 17.7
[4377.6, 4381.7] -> 17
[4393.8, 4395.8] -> 16.2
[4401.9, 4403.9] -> 16.4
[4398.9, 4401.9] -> 16.4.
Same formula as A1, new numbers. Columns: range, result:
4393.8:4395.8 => 16.3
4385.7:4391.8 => 18.2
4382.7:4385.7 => 18.4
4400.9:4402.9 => 17.2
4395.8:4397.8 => 17.8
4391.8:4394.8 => 16.5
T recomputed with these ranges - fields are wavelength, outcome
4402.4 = 16.5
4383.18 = 13.2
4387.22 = 15.8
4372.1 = 19.1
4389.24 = 15.6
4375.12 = 18.3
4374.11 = 16.7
